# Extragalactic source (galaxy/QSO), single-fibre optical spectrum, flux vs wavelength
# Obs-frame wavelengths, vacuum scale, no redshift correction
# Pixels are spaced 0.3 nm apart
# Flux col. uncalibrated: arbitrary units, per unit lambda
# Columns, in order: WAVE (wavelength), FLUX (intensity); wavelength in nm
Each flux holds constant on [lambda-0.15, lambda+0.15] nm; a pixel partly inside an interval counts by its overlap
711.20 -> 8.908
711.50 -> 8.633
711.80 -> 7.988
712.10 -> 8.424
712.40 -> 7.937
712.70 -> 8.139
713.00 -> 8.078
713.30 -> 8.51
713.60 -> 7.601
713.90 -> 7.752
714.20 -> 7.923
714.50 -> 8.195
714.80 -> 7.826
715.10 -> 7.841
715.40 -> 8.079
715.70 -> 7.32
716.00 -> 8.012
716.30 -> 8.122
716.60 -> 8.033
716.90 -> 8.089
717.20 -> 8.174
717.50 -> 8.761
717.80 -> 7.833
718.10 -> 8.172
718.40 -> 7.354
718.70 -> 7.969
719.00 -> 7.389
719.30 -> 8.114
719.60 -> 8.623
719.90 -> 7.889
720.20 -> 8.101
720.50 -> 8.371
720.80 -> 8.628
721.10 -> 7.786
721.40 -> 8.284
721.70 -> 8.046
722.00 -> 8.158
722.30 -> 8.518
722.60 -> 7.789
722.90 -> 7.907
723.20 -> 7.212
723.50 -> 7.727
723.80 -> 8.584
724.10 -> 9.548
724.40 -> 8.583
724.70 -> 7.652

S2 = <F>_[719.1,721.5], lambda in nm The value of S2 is 8.21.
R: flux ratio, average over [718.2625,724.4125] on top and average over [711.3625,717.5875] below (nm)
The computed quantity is 1.0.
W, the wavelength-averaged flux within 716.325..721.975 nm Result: 8.09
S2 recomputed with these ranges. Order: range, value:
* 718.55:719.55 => 7.9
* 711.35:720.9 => 8.06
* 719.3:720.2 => 8.21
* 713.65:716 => 7.85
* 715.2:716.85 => 7.92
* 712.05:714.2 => 8.04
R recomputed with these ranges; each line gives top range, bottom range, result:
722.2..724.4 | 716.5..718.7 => 1.02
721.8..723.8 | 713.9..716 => 1.01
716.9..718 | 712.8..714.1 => 1.03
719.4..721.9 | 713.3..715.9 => 1.04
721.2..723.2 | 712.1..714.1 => 1.00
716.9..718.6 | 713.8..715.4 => 1.02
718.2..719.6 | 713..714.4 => 0.98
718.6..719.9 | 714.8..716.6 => 1.02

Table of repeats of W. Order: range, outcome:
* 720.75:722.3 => 8.18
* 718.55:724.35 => 8.15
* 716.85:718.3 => 8.18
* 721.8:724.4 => 8.2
